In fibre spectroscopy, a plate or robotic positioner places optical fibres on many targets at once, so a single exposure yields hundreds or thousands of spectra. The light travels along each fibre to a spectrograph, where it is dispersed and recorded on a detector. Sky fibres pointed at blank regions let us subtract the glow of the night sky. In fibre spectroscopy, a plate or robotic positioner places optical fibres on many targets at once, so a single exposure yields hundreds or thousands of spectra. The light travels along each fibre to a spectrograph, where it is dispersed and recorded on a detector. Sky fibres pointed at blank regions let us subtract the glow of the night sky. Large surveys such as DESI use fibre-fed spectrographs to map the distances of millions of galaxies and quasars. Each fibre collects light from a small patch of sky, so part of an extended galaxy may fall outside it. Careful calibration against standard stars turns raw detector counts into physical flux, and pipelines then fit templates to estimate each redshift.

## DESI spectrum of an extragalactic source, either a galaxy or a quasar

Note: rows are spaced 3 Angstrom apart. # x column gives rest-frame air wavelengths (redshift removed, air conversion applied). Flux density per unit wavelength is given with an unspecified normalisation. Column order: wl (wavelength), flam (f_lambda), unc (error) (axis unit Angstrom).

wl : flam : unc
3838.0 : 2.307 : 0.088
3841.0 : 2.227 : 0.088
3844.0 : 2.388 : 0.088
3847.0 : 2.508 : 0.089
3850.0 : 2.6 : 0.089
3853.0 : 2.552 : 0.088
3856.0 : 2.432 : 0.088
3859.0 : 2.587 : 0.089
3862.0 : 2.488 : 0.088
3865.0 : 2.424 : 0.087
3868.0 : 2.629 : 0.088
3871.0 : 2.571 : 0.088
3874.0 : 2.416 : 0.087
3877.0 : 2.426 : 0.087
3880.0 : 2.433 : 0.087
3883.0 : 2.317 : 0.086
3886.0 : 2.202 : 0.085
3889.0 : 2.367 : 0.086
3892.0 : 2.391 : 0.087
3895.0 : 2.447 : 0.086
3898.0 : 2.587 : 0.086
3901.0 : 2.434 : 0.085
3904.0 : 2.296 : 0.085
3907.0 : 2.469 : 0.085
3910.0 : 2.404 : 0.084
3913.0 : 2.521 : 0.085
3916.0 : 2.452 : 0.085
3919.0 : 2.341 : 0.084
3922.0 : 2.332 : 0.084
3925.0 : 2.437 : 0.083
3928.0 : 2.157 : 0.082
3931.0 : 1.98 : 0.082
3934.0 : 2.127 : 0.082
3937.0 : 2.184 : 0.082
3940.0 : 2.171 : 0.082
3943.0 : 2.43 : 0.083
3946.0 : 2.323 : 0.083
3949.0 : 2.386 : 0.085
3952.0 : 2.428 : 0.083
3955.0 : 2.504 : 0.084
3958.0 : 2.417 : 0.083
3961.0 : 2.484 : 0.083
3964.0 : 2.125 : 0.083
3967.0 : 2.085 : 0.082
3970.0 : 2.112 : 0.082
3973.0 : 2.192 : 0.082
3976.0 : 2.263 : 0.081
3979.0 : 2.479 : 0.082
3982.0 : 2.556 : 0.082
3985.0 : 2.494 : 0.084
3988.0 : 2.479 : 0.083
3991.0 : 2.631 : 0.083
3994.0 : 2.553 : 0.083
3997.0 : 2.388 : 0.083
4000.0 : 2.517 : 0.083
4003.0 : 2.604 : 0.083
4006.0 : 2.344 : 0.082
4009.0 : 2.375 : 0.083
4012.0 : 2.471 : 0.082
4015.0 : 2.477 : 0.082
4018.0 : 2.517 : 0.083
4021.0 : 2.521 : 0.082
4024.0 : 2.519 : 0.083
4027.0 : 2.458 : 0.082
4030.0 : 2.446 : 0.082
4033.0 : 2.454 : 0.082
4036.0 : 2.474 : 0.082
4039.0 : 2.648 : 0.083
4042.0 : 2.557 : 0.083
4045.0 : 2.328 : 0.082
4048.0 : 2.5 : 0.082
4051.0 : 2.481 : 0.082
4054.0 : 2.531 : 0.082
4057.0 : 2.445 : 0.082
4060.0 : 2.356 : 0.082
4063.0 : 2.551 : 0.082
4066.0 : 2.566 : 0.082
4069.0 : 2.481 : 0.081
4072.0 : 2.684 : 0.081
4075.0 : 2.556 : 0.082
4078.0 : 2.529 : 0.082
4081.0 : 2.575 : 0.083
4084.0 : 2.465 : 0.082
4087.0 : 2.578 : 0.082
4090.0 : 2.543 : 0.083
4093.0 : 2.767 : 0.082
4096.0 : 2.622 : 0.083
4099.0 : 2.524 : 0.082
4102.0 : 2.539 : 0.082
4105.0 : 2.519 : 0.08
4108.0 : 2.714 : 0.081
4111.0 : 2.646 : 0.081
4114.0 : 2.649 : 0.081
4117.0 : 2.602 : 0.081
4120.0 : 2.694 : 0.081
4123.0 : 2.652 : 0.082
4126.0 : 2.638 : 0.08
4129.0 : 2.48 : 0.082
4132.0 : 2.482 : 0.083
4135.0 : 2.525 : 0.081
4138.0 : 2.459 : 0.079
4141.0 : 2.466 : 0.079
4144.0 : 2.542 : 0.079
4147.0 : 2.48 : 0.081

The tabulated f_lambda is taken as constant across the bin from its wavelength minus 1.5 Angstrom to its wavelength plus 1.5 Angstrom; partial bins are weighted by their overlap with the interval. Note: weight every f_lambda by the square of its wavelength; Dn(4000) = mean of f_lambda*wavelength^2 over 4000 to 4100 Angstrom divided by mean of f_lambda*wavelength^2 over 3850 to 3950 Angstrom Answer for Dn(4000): 1.14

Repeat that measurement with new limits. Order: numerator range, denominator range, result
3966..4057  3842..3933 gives 1.08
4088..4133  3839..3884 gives 1.20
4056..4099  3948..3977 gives 1.18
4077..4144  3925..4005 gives 1.18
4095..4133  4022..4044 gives 1.08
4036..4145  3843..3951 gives 1.17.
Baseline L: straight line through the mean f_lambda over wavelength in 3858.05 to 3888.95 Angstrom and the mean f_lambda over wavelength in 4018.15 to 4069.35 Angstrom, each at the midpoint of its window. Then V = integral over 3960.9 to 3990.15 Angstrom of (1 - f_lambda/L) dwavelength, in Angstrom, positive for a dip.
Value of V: 1.7 Angstrom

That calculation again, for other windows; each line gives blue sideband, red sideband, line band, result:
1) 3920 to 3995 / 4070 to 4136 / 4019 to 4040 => -0.3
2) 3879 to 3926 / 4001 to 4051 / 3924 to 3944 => 1.8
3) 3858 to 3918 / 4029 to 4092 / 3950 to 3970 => 1.2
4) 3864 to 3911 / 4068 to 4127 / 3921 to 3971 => 4.0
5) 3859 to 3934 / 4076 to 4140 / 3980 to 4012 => -0.1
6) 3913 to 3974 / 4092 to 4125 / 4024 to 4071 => 0.3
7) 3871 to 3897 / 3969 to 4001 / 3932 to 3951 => 1.1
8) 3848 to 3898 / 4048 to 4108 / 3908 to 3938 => 2.2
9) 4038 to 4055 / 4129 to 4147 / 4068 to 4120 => -2.0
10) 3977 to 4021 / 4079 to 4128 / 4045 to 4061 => 0.6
